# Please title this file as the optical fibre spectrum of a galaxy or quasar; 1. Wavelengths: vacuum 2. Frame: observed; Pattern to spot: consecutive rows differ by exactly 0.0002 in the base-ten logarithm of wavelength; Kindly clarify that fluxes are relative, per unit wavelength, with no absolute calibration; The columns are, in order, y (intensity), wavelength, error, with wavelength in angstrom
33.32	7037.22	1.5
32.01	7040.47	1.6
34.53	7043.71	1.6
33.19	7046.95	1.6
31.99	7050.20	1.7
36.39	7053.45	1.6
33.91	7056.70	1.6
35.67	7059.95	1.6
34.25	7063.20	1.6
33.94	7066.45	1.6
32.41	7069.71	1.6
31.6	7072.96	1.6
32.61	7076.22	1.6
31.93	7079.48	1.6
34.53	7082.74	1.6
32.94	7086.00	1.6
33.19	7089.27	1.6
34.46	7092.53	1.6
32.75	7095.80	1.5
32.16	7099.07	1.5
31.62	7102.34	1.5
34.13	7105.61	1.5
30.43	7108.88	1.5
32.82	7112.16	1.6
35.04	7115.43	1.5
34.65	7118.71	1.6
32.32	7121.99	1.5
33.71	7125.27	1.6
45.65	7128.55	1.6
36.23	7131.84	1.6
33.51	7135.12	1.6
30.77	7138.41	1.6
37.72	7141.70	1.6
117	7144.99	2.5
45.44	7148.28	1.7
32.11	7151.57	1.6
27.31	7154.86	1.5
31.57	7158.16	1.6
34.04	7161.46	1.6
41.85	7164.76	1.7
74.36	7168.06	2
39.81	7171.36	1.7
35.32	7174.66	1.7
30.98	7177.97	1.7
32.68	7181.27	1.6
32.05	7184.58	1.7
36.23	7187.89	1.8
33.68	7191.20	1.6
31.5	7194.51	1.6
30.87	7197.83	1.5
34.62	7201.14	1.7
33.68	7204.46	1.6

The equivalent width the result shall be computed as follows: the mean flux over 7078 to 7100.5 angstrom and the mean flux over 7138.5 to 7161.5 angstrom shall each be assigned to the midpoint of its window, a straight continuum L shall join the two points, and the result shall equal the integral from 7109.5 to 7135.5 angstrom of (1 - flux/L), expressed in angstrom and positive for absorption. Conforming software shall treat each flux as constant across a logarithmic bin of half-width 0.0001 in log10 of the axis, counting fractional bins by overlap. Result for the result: 3.2 angstrom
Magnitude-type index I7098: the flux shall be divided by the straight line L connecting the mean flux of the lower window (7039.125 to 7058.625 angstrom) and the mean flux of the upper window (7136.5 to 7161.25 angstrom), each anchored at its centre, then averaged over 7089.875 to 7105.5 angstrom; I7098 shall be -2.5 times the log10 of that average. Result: 0.19 mag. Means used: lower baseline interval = 33.7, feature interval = 32.9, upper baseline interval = 45.1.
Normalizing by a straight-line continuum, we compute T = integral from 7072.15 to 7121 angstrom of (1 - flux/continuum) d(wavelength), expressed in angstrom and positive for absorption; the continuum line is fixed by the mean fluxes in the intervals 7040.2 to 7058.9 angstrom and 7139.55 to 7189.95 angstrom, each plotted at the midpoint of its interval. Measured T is 5.9 angstrom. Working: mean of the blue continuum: 33.9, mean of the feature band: 33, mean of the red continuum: 43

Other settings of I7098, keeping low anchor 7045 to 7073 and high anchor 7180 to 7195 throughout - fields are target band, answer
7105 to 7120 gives 0.01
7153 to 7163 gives 0.09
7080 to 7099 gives 0.01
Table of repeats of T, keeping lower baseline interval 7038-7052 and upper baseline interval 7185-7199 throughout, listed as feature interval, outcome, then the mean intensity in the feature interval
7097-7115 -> 0.3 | 32.4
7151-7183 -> -5.0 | 38.2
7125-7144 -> -3.6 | 39.2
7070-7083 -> 0.2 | 32.5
